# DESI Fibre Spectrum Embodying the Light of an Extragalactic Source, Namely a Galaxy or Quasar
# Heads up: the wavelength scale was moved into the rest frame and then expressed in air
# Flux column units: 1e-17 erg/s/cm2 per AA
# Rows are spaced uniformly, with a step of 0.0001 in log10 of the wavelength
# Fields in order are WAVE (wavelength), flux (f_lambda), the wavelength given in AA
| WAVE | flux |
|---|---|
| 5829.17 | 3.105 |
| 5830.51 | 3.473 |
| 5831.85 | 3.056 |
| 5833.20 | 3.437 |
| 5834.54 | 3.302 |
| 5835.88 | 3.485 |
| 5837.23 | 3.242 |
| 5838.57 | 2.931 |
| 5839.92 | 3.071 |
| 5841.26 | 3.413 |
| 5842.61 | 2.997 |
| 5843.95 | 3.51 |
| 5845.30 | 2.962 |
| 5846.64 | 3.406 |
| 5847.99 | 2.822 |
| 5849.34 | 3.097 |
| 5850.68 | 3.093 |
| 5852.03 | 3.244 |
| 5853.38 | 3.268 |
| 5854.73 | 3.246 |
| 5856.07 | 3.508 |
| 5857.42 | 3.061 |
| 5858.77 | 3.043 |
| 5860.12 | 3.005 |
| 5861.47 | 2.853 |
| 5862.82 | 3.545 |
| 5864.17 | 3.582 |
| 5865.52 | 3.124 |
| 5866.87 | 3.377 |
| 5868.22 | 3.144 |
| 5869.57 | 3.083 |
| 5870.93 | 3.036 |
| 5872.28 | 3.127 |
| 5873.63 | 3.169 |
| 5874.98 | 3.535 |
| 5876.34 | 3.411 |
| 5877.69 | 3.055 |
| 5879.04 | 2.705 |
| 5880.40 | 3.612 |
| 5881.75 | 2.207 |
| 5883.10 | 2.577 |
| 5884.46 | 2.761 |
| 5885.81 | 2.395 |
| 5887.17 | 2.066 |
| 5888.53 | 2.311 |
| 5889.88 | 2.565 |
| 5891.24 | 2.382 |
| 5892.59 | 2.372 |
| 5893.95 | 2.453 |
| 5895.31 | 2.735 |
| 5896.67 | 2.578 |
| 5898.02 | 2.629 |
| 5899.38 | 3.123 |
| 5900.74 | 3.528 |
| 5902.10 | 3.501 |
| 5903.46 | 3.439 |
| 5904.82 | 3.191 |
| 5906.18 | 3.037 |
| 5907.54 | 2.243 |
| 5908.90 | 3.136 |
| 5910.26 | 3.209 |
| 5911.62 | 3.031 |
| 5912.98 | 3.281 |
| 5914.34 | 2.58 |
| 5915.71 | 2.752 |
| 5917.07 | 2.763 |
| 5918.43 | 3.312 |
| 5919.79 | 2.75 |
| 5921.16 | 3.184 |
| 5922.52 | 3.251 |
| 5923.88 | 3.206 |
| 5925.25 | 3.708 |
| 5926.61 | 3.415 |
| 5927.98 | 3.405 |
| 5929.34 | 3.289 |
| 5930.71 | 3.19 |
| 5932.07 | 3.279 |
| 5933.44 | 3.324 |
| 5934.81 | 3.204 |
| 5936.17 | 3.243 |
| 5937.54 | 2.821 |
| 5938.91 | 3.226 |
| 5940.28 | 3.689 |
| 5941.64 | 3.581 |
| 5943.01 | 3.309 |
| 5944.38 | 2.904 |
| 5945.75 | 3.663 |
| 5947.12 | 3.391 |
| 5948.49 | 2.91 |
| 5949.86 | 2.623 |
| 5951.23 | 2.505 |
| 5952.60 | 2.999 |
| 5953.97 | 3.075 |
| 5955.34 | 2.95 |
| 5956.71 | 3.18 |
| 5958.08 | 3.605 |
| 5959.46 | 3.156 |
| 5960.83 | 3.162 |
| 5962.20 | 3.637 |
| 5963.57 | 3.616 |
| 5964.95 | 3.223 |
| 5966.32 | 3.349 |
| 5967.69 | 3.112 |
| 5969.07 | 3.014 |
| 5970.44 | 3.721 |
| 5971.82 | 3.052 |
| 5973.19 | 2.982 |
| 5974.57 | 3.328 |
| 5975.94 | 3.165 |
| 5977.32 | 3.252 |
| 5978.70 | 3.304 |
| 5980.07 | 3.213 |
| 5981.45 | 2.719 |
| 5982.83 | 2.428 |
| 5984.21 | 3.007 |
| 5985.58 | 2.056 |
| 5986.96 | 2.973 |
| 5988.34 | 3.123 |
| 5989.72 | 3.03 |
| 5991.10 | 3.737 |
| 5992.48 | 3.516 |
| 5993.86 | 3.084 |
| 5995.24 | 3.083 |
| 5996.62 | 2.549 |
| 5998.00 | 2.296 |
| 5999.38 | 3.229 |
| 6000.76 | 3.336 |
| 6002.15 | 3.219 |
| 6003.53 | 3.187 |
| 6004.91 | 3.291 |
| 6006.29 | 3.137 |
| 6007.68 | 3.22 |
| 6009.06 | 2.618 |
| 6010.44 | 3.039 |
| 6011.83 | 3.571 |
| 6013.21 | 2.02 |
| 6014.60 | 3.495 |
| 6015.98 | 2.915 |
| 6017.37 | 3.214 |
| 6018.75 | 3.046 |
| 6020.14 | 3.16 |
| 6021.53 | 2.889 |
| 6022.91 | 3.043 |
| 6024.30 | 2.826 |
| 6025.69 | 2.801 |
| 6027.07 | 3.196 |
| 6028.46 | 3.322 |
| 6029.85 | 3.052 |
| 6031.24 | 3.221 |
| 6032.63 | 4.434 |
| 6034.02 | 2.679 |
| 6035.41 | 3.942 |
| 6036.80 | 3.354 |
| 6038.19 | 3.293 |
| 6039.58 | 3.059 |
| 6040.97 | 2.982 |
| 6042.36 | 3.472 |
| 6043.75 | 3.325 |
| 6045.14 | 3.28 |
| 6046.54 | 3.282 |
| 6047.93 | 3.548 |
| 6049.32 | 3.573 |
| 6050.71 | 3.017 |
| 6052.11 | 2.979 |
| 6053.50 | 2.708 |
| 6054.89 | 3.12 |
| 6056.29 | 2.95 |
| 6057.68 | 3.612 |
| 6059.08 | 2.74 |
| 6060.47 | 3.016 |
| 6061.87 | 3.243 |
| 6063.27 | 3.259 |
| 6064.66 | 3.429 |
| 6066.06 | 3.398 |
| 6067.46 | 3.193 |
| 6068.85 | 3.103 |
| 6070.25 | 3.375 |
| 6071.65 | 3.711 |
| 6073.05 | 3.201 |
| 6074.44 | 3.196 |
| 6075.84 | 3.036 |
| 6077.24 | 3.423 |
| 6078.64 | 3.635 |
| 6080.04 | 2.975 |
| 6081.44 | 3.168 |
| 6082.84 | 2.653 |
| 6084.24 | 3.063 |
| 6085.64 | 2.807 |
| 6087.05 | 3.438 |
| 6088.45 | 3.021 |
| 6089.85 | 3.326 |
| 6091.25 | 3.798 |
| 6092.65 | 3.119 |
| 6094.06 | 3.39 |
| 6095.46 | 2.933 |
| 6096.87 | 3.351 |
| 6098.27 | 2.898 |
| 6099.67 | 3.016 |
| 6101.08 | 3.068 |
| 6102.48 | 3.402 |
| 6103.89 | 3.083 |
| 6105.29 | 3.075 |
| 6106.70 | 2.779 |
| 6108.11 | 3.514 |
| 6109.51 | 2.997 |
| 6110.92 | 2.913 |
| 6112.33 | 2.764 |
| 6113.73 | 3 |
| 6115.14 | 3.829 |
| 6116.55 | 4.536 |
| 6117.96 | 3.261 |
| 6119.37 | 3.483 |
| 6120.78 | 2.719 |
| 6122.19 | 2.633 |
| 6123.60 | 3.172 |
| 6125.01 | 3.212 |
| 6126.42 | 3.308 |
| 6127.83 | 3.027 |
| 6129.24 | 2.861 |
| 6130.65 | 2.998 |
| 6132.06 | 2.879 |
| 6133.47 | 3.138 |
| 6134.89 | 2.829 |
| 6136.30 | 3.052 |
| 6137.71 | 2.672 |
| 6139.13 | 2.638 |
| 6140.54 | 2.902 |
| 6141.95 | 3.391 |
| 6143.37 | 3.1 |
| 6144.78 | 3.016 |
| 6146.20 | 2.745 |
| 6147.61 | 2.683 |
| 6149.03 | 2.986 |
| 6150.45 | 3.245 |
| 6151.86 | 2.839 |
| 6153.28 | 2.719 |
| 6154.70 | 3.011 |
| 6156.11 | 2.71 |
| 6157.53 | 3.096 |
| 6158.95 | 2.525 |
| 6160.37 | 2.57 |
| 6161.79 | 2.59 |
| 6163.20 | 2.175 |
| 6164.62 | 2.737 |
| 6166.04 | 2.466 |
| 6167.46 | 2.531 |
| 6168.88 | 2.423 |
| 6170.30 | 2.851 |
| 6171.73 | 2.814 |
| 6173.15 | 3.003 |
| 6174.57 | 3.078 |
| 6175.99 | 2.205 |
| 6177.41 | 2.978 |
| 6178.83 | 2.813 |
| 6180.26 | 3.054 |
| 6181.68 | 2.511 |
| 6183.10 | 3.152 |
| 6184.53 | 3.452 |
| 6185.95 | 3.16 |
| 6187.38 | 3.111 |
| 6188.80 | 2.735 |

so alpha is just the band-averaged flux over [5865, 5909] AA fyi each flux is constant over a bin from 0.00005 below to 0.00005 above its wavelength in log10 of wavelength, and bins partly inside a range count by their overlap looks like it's 2.89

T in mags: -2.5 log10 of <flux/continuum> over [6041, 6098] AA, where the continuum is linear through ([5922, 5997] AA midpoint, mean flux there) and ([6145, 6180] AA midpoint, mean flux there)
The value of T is -0.10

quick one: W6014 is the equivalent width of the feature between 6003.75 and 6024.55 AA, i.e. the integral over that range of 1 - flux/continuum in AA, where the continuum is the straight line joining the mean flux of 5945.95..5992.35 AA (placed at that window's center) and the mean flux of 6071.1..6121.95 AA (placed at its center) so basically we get 0.7 AA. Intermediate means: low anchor 3.12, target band 3.04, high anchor 3.2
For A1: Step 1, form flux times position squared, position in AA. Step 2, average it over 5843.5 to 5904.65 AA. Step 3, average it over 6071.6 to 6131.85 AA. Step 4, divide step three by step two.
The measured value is 1.1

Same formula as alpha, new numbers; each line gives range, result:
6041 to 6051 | 3.35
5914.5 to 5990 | 3.15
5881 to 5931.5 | 2.91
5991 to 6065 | 3.15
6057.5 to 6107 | 3.19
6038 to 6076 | 3.22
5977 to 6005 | 3.02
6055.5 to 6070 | 3.2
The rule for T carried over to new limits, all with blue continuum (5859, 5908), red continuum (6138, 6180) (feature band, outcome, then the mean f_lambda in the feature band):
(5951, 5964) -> -0.111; 3.21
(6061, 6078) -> -0.163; 3.3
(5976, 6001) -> -0.043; 2.99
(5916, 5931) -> -0.107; 3.21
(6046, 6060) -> -0.111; 3.15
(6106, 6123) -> -0.141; 3.2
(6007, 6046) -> -0.109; 3.16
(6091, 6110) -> -0.124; 3.16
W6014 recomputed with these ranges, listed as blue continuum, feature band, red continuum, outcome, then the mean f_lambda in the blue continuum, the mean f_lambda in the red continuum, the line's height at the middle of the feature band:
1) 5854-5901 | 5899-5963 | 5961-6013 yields -3.2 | 2.93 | 3.11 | 3.02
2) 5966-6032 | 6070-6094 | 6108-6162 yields -1.6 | 3.07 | 3.01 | 3.03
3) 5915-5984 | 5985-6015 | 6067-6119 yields 1.5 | 3.18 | 3.22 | 3.19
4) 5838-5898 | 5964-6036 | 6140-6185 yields -4.8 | 2.98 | 2.82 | 2.91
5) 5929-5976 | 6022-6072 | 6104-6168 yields -2.4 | 3.21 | 2.96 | 3.09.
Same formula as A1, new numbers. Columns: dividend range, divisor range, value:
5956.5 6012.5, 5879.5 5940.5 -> 1.08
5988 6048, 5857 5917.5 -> 1.12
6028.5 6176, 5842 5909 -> 1.11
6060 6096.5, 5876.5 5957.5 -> 1.13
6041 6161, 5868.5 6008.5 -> 1.07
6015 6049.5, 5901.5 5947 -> 1.05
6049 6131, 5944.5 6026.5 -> 1.07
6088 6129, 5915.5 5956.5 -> 1.07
